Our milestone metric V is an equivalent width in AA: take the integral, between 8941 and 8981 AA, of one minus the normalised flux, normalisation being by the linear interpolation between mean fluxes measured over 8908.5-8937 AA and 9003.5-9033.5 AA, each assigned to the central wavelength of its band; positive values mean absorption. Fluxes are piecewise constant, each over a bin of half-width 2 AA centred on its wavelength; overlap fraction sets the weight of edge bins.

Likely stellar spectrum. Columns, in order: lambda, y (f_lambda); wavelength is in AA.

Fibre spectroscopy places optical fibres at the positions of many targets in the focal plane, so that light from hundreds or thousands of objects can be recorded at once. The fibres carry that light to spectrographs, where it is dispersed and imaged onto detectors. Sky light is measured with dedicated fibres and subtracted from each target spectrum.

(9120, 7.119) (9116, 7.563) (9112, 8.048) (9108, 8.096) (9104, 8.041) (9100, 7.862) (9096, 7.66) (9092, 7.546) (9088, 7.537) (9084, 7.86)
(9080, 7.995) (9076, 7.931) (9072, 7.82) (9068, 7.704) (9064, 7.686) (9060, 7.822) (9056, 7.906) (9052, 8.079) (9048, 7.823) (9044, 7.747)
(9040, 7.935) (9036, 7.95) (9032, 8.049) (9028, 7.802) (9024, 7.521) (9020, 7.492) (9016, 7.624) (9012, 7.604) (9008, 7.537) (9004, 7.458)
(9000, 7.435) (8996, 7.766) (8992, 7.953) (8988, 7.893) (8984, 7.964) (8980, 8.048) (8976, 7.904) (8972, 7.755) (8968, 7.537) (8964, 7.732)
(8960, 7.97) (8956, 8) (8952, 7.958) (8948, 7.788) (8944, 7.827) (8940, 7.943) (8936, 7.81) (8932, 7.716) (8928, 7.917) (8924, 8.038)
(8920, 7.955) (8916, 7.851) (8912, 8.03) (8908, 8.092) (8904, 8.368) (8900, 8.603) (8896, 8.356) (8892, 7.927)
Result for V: -0.23 AA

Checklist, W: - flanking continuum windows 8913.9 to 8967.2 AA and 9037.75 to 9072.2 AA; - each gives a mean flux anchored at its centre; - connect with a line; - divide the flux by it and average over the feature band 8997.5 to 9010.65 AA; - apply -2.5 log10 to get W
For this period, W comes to 0.051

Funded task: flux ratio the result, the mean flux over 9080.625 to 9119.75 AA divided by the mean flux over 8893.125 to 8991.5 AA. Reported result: 0.98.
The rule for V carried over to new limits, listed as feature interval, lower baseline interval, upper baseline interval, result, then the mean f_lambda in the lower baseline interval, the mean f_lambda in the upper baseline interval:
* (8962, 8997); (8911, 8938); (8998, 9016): -0.9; 7.9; 7.52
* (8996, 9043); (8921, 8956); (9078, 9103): 0.8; 7.88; 7.76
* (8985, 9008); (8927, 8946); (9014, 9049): 0.3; 7.84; 7.77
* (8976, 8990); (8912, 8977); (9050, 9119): -0.2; 7.86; 7.82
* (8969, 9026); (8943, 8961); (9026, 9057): 1.5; 7.91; 7.91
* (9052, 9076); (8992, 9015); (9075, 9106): -0.3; 7.6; 7.8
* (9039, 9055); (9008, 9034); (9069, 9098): -0.4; 7.67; 7.76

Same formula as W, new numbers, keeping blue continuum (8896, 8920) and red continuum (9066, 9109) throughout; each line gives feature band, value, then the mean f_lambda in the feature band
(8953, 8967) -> 0.03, 7.88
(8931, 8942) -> 0.04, 7.83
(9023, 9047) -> 0.01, 7.85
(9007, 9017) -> 0.05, 7.59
